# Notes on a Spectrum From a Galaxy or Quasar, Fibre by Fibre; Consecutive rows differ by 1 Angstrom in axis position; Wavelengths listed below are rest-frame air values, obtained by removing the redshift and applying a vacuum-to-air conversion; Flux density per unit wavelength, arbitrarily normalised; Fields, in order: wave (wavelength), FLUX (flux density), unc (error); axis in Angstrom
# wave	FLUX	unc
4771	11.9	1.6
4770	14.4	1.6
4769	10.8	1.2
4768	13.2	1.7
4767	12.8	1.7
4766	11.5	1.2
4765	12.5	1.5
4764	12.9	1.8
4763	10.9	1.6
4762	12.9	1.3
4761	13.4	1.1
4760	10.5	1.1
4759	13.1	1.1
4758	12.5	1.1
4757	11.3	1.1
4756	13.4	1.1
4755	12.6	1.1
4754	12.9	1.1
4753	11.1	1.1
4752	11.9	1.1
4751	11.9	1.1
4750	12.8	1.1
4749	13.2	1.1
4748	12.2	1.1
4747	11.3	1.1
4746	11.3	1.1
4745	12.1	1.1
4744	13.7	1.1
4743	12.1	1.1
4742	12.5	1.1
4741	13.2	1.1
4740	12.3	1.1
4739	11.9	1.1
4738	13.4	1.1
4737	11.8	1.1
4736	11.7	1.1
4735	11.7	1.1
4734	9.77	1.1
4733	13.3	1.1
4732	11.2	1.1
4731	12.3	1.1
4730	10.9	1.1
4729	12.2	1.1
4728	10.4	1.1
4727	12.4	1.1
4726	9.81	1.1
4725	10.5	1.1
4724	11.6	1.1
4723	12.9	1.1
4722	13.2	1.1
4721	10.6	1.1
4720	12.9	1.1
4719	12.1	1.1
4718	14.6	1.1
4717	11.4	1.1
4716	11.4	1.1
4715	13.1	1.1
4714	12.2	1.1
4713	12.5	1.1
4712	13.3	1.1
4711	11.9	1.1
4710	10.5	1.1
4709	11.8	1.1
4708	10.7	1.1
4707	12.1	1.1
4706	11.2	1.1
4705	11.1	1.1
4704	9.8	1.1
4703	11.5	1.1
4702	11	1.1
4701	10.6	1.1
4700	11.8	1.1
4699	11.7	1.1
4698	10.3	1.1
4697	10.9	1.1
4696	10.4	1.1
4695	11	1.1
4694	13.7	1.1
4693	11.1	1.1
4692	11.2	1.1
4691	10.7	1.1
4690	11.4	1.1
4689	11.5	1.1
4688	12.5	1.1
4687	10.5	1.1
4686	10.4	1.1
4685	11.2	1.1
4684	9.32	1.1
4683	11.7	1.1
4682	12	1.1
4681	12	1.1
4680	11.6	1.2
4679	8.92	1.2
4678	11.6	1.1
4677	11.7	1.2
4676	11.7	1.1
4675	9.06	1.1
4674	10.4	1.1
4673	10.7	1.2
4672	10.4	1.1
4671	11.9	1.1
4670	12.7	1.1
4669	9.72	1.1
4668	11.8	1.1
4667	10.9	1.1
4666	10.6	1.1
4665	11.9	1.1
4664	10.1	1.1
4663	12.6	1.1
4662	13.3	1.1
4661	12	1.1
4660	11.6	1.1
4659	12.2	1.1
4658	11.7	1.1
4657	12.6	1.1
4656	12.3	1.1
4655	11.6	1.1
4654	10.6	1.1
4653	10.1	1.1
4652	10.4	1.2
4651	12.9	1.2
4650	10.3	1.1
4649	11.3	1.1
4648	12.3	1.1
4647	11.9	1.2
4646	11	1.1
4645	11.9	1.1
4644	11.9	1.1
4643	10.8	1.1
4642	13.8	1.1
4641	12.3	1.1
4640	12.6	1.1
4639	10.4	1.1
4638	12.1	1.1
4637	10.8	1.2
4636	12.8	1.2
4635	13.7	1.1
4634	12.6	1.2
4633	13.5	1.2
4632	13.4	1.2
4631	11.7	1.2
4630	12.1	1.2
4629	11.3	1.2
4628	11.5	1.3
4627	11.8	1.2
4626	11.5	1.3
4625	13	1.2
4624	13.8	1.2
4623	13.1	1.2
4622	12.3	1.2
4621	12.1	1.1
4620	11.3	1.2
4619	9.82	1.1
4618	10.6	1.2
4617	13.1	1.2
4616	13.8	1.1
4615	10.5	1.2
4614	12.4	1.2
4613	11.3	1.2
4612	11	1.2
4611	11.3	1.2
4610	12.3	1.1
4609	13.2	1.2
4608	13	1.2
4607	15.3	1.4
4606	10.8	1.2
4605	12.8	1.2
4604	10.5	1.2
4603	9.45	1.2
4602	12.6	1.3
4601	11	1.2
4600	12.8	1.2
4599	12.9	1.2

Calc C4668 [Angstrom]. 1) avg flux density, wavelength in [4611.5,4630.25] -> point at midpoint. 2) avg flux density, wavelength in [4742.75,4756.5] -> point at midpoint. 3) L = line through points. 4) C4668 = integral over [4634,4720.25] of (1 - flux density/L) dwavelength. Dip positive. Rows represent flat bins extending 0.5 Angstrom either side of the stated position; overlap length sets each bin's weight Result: 4.1 Angstrom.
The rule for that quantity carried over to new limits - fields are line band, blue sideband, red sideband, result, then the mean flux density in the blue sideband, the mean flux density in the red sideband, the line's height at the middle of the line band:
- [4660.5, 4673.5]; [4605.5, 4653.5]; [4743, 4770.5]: 0.73 Angstrom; 12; 12.3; 12.1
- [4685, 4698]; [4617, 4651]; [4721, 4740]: 0.65 Angstrom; 12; 11.7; 11.8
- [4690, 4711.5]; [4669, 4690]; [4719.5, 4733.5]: 0.32 Angstrom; 11.1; 11.7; 11.4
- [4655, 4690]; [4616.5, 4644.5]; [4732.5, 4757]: 2.41 Angstrom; 12.1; 12.2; 12.2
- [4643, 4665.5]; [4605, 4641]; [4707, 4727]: 0.87 Angstrom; 12.2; 12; 12.1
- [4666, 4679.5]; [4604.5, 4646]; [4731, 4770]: 1.46 Angstrom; 12.2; 12.2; 12.2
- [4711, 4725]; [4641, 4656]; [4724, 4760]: -0.57 Angstrom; 11.5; 12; 11.9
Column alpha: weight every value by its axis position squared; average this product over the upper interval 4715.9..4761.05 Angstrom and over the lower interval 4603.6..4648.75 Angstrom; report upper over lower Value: 1.0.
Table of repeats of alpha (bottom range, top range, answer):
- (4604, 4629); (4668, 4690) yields 0.94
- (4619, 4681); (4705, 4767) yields 1.07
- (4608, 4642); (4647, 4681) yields 0.95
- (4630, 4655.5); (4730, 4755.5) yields 1.07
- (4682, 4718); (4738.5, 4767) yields 1.10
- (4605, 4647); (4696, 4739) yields 1.00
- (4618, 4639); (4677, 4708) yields 0.95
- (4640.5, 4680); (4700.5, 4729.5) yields 1.05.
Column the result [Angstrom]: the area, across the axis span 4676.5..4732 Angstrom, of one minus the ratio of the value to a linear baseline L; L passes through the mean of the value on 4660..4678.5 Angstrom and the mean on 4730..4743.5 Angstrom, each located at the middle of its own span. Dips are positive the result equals 1.0 Angstrom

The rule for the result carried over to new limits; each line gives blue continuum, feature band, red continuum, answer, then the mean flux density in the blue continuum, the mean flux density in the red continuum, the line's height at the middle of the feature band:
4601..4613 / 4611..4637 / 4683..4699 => -0.8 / 11.9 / 11.1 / 11.8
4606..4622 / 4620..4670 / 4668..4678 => -1.7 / 12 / 11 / 11.5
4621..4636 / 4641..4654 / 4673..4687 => 0.4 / 12.5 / 10.9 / 11.9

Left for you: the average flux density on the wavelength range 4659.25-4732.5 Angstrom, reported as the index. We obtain 11.4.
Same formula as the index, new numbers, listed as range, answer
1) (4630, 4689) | 11.6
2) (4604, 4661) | 12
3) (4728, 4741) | 11.9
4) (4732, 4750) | 12.2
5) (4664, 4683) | 11.1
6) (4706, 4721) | 12.1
